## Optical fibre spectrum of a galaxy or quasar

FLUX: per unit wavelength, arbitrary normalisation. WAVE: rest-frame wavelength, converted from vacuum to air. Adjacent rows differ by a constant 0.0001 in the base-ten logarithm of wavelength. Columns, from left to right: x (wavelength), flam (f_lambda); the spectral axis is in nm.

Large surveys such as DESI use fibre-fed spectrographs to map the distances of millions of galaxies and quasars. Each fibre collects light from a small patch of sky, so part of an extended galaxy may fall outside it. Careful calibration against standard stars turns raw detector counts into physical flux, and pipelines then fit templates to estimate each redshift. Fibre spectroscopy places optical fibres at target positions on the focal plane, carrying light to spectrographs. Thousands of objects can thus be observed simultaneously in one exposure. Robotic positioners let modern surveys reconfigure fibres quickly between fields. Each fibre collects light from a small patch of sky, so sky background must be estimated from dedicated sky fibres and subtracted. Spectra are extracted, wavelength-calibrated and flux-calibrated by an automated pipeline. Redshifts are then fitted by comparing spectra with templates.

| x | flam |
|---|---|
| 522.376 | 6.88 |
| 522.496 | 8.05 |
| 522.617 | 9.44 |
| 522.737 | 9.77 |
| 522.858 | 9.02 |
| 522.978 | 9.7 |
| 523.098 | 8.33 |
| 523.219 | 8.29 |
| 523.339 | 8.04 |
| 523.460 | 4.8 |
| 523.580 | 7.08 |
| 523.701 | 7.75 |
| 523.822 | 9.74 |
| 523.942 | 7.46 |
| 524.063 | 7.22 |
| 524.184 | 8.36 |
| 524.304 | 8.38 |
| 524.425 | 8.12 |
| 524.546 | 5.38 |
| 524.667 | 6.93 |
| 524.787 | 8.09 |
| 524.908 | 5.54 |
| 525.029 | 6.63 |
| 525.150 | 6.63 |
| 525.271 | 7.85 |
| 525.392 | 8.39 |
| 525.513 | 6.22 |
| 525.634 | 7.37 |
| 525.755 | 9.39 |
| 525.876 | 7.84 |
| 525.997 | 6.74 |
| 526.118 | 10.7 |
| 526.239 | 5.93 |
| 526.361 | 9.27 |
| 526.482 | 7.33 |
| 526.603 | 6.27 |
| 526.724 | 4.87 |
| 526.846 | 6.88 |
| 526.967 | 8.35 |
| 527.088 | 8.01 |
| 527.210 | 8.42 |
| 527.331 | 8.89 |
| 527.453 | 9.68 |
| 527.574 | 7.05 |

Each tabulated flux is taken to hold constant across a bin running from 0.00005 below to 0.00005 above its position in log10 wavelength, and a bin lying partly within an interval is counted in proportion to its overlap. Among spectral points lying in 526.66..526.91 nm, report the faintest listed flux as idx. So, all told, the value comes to 4.87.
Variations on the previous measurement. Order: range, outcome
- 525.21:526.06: 6.22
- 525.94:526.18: 6.74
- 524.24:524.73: 5.38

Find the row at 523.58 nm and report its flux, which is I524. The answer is 7.08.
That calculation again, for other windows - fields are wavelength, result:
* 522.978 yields 9.7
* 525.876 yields 7.84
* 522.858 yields 9.02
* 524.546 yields 5.38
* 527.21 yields 8.42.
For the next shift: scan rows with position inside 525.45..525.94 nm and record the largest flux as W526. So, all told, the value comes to 9.39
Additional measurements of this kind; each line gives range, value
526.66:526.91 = 6.88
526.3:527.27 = 9.27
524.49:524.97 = 8.09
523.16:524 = 9.74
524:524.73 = 8.38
